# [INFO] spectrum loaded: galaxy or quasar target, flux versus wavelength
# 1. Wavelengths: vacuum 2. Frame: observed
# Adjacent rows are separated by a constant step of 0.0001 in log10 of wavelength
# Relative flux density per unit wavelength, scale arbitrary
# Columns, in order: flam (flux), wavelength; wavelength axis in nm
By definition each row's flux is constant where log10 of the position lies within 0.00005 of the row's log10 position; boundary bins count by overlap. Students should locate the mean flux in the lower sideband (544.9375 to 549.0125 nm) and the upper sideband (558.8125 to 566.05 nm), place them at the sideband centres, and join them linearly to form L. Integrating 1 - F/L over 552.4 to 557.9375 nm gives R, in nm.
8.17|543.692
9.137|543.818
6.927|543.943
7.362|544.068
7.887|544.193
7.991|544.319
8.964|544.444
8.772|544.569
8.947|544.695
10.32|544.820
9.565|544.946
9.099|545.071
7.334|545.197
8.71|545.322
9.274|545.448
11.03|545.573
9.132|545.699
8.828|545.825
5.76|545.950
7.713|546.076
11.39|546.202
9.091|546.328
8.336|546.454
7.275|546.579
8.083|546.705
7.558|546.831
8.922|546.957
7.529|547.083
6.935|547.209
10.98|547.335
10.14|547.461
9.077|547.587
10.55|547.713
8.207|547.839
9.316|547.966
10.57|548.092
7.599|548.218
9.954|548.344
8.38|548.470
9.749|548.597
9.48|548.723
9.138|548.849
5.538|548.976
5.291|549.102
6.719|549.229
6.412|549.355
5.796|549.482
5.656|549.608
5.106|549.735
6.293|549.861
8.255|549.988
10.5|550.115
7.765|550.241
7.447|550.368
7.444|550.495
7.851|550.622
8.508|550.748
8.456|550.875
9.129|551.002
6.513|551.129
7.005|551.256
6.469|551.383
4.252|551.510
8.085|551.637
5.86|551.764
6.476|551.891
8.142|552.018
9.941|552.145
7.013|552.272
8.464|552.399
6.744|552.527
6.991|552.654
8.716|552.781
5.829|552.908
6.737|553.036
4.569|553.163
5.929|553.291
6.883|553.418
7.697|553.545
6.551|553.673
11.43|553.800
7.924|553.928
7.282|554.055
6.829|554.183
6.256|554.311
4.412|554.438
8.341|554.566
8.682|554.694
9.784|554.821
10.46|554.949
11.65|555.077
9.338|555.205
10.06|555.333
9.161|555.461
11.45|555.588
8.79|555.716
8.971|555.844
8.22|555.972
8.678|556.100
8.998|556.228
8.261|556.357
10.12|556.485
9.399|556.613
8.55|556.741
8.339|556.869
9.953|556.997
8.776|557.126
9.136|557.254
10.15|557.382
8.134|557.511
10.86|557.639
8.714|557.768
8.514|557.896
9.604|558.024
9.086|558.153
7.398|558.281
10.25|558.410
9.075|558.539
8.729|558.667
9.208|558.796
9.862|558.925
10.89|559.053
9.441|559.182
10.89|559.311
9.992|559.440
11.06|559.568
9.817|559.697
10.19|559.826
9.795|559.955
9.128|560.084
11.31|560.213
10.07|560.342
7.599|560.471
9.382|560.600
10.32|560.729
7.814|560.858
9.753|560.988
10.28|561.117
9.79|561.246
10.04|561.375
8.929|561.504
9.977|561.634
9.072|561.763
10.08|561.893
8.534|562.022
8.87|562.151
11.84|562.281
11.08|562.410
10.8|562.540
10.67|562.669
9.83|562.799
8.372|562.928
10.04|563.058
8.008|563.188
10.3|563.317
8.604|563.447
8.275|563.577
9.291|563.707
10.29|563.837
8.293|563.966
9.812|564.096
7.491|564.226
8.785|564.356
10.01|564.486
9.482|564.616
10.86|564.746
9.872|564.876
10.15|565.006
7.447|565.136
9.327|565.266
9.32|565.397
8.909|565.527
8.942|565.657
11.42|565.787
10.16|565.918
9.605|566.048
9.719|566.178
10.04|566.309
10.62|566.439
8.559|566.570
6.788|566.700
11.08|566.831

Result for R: 0.50 nm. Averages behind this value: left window 8.81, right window 9.64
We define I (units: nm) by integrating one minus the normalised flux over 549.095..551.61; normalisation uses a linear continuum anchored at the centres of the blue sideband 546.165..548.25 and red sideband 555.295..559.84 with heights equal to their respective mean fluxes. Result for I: 0.54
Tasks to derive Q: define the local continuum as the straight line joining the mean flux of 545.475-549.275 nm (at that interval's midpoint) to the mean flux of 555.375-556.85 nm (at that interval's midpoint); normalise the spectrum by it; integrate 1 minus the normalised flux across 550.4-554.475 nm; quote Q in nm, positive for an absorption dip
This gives 0.78 nm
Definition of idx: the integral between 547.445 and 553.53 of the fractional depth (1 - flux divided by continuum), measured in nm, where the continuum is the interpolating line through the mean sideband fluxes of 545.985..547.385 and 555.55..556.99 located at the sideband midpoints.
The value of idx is 0.77 nm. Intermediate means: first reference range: 8.45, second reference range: 9.06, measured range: 7.58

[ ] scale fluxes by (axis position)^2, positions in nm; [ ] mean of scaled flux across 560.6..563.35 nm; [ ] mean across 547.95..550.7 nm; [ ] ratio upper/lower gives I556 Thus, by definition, 1.32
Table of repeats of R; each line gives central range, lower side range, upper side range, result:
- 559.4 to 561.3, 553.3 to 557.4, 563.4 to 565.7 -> -0.17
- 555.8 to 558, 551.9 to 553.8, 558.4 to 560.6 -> -0.06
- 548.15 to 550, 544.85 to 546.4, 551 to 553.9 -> 0.18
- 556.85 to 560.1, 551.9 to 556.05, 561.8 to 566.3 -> -0.29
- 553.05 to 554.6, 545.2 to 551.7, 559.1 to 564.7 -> 0.31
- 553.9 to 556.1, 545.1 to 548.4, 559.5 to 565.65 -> 0.12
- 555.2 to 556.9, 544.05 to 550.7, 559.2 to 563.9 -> 0.00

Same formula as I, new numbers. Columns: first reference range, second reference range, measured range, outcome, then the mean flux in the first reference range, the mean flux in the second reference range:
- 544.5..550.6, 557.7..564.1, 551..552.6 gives 0.289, 8.35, 9.58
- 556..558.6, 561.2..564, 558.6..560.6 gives -0.116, 9.09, 9.6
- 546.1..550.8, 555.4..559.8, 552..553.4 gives 0.254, 8.18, 9.38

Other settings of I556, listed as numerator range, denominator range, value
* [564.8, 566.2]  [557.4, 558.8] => 1.08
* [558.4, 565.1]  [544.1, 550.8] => 1.22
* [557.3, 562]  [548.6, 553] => 1.35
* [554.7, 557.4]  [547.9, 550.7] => 1.25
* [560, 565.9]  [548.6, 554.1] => 1.36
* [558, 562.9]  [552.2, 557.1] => 1.20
